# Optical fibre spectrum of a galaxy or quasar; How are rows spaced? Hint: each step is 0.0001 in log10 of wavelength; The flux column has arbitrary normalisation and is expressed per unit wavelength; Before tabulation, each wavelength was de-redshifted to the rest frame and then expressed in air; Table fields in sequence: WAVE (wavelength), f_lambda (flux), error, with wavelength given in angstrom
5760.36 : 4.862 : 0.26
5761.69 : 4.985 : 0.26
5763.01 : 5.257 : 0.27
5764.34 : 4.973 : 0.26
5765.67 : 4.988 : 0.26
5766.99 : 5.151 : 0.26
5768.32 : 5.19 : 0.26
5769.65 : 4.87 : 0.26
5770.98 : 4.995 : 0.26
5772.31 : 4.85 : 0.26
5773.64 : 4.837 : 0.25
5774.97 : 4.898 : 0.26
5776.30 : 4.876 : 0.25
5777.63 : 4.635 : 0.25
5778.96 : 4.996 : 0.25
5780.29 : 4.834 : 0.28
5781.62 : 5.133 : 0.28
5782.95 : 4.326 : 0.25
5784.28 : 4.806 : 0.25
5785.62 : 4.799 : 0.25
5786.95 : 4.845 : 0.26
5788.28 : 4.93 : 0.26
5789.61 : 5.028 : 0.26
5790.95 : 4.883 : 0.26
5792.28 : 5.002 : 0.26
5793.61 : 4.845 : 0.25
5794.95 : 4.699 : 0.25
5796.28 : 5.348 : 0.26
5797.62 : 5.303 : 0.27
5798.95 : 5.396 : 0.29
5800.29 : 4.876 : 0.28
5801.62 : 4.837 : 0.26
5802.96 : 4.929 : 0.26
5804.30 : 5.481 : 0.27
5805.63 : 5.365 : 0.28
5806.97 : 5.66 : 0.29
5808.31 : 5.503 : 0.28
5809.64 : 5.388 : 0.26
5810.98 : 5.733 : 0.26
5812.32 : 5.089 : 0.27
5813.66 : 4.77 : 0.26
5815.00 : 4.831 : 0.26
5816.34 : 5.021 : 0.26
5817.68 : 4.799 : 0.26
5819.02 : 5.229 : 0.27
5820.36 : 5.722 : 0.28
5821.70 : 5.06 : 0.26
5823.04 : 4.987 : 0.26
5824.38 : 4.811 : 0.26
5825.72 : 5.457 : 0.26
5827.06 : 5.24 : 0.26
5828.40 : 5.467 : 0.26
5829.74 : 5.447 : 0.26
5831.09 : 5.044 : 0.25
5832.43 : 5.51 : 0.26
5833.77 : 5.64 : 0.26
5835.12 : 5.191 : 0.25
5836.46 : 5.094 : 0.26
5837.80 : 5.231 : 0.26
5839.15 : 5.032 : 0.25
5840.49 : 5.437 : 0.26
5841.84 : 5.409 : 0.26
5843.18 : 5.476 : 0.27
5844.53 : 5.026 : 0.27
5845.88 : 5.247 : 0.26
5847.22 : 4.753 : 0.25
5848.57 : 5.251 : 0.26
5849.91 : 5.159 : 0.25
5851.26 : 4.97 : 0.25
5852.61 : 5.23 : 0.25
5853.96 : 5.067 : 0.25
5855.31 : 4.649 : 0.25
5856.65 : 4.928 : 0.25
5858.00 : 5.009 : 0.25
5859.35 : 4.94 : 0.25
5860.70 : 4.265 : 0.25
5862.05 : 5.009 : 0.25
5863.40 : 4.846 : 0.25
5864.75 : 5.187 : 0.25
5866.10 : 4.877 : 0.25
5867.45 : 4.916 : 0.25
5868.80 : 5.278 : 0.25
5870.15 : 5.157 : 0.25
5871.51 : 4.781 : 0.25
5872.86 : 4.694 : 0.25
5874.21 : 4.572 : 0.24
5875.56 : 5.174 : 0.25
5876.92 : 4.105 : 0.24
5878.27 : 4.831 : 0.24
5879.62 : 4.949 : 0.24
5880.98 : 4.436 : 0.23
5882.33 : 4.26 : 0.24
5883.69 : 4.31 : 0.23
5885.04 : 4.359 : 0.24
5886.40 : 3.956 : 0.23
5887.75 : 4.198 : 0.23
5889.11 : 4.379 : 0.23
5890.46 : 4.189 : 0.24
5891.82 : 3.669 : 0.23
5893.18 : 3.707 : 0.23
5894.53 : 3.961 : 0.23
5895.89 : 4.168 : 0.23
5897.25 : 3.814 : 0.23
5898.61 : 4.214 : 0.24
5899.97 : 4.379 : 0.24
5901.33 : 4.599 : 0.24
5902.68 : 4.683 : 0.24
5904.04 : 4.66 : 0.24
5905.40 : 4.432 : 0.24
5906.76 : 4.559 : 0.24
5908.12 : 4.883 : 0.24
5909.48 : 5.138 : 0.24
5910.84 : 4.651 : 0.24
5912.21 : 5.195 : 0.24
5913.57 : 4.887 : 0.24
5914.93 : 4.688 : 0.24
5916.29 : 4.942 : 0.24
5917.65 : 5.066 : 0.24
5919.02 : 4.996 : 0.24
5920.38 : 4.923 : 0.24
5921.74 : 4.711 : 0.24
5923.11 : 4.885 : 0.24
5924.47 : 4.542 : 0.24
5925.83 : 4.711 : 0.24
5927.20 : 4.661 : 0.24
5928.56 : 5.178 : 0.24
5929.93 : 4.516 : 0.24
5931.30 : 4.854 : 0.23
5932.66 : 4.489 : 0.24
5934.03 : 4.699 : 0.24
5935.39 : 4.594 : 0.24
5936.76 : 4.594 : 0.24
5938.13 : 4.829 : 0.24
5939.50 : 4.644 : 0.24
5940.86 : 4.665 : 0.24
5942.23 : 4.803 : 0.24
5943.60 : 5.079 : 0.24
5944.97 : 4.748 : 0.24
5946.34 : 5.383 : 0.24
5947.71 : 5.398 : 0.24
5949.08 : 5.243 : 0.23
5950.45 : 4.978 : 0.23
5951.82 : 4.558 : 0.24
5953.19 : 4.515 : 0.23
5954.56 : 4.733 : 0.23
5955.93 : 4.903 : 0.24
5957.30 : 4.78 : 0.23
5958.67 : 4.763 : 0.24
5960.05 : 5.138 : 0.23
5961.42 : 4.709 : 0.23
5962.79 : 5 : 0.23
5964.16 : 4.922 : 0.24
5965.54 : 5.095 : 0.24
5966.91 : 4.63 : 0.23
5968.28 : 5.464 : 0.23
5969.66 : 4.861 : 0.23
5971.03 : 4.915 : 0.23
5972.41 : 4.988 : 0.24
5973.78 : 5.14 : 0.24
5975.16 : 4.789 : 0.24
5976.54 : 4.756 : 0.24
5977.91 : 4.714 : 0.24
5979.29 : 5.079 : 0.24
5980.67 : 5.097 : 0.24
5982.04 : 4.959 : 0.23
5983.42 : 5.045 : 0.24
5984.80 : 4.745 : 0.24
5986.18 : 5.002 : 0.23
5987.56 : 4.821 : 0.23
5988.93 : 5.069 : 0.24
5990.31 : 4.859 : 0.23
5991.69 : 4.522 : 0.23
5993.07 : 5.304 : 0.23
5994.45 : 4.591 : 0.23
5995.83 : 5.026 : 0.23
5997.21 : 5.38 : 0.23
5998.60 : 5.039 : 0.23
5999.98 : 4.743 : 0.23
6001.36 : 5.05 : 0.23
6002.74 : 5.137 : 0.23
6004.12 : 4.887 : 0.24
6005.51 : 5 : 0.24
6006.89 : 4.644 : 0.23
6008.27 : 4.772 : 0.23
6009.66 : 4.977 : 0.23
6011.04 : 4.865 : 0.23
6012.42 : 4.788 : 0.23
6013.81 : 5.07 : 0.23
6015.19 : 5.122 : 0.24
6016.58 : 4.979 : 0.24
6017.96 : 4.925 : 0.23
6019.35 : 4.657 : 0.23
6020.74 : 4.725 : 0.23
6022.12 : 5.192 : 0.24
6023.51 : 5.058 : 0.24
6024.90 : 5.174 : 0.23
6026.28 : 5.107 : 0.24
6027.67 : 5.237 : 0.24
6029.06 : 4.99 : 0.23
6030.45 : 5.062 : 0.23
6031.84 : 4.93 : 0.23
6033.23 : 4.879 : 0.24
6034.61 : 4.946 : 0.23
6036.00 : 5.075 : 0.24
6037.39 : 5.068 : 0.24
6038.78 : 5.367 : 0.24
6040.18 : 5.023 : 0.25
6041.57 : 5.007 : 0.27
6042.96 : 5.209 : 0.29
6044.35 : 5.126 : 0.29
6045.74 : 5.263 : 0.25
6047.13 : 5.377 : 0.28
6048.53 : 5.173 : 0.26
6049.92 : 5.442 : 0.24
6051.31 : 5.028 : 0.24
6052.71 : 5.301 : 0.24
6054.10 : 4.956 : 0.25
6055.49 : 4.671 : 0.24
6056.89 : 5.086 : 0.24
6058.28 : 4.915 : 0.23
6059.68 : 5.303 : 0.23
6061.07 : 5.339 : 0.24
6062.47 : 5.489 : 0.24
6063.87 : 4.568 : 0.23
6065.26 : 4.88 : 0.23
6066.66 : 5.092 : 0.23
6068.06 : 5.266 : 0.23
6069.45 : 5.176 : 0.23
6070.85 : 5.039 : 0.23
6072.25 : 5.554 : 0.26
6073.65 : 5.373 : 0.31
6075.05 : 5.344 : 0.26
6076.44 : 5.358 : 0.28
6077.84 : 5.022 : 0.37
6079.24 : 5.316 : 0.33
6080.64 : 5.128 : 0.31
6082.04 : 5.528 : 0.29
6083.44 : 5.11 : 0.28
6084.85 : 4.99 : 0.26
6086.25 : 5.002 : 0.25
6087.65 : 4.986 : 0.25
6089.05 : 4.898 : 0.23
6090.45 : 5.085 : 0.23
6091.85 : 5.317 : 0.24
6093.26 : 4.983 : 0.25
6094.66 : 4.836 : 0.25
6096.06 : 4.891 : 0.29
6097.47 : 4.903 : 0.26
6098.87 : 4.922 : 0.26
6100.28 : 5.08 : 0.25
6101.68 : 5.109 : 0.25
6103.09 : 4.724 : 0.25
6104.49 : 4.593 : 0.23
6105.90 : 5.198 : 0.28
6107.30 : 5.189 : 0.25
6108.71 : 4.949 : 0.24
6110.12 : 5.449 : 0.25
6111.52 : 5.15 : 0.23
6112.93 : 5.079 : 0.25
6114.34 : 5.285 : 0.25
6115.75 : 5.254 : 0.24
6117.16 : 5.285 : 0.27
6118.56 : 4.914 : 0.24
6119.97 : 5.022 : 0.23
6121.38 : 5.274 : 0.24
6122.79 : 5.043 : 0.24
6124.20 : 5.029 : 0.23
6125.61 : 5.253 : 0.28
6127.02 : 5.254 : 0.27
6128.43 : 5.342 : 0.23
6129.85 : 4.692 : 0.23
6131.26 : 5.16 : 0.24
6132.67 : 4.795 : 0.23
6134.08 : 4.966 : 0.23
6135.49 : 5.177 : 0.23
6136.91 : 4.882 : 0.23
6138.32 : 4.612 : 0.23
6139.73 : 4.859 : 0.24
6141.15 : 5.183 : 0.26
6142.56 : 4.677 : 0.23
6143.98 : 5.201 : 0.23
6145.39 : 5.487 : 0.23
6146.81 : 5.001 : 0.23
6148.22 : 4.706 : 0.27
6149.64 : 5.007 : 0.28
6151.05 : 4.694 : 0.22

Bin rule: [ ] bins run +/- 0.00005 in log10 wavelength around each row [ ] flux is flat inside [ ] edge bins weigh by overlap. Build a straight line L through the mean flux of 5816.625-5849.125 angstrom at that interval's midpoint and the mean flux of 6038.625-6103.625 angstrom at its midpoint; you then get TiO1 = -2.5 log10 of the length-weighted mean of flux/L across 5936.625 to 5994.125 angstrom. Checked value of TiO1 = 0.05 mag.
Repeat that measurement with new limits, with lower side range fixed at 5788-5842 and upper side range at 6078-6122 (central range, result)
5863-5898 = 0.15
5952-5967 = 0.06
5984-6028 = 0.04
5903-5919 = 0.07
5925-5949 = 0.07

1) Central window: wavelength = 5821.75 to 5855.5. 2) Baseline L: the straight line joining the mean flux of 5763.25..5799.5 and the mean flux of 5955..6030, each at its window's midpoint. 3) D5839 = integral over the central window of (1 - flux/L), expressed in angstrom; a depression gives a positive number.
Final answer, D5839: -1.7 angstrom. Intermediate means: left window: 4.94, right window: 4.95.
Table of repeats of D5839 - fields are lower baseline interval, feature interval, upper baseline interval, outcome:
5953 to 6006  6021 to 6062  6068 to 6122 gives -0.67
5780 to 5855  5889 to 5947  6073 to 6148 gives 5.40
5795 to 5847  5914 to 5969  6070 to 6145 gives 3.36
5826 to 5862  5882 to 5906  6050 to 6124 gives 4.29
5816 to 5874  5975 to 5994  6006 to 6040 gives 0.38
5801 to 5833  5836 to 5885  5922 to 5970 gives 1.67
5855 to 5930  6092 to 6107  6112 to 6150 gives 0.16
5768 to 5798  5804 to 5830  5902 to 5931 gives -1.97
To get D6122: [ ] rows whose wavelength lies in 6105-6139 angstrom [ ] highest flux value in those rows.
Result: 5.449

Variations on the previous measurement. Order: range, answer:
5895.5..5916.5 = 5.195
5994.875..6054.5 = 5.442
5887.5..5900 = 4.379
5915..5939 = 5.178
